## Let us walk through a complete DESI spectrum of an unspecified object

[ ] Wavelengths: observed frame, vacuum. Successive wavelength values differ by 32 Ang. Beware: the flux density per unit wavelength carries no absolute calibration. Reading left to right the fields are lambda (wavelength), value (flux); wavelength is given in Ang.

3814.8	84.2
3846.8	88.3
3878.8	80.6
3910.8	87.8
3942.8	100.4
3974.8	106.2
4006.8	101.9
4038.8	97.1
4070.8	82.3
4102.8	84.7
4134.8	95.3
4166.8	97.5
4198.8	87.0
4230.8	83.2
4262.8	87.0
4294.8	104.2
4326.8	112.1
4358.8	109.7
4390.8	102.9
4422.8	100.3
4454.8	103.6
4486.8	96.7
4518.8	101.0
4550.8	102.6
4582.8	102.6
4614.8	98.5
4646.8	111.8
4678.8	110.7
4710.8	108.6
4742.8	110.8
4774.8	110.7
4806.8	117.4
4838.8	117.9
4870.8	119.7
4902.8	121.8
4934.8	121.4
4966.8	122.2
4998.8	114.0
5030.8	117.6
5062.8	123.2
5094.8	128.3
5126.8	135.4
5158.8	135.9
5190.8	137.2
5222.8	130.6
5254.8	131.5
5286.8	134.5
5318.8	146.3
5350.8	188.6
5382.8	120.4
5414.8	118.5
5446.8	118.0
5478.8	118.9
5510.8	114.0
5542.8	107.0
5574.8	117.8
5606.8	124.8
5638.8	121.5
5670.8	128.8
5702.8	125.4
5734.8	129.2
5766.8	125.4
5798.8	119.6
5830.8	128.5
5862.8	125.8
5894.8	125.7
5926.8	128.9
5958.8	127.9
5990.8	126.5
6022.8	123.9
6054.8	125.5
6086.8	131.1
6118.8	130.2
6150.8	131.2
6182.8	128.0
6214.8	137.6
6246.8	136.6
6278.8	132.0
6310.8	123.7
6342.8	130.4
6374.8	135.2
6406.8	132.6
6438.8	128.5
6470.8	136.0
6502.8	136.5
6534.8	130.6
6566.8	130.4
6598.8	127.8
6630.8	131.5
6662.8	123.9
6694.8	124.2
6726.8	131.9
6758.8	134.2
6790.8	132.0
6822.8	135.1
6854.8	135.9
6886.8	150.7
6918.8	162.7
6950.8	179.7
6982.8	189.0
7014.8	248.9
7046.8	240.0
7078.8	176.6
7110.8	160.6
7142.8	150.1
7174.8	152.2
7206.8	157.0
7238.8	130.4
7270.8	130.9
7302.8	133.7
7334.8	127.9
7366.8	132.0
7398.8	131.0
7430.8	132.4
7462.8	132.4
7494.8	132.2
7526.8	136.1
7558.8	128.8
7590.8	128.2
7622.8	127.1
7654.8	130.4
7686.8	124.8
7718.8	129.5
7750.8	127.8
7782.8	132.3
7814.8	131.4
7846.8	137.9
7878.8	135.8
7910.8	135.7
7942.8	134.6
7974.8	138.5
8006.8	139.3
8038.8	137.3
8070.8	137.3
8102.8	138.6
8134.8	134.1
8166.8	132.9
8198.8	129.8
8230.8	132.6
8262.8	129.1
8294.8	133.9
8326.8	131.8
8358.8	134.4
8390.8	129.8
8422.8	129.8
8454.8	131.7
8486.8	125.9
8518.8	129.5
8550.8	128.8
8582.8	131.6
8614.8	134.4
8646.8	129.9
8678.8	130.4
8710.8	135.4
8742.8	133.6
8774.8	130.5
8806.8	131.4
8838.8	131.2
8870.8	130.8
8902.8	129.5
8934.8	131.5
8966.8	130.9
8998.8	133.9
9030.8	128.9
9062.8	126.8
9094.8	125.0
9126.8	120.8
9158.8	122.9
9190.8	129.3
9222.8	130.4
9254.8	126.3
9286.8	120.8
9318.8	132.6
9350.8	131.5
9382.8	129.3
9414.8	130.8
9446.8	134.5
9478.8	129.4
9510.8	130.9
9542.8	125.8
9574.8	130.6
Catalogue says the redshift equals 0.070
